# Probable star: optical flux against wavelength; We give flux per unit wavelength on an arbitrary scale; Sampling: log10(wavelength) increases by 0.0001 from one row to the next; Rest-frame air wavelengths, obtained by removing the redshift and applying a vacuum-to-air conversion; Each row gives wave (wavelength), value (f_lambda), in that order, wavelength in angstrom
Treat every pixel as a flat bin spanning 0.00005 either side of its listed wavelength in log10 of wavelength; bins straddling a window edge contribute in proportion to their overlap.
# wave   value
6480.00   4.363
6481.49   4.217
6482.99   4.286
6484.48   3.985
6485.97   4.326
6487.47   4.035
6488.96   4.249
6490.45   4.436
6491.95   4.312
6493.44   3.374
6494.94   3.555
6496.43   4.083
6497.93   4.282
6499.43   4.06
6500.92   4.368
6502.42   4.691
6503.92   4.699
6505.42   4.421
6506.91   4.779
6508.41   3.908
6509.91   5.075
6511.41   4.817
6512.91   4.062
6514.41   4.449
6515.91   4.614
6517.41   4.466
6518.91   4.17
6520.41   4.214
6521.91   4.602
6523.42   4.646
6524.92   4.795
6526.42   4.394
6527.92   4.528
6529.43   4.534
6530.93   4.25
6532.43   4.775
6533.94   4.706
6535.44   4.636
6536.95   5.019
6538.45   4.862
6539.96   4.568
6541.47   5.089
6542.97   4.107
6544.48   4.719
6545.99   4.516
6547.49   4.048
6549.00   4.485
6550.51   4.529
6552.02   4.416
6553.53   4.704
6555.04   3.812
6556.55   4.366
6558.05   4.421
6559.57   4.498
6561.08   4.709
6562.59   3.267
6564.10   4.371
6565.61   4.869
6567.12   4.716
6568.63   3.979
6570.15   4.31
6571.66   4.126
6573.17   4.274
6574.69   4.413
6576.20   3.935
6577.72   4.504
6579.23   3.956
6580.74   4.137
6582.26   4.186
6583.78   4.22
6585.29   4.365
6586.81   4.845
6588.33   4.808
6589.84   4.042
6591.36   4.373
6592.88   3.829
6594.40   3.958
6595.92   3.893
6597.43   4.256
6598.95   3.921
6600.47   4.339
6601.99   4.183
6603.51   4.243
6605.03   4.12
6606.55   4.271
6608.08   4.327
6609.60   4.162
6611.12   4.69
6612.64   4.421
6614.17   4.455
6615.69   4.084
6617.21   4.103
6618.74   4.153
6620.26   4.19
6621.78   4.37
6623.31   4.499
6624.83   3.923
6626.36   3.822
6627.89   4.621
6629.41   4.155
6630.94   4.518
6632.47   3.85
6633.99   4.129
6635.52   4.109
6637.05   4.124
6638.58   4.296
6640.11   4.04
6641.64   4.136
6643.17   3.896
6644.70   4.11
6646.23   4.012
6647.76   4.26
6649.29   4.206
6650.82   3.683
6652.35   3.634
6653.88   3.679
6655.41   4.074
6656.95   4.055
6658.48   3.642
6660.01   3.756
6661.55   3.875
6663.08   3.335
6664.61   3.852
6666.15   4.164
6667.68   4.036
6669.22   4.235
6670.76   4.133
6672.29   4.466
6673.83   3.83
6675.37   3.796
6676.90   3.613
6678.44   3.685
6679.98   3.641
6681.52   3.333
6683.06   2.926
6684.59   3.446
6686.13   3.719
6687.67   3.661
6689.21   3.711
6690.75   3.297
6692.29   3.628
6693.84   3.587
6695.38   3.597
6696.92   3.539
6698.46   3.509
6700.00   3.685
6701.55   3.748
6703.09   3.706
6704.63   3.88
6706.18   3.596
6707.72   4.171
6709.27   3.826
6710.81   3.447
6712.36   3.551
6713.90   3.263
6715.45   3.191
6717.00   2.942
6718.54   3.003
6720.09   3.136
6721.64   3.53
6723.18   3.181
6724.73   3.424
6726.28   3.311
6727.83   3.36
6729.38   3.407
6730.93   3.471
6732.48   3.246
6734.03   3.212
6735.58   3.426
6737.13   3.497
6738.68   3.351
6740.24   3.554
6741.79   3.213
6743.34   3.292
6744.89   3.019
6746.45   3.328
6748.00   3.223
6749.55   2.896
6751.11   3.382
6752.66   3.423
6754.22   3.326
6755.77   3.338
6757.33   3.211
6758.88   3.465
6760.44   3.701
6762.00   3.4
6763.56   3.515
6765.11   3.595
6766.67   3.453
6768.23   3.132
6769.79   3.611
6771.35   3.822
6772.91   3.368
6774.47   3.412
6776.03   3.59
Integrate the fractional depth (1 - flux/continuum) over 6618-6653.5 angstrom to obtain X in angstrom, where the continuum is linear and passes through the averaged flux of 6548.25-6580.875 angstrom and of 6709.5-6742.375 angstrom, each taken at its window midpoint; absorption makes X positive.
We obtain -2.1 angstrom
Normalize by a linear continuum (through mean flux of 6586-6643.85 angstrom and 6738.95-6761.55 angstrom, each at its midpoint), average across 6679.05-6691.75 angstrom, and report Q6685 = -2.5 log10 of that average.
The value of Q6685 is 0.082 mag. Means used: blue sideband 4.21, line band 3.47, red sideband 3.31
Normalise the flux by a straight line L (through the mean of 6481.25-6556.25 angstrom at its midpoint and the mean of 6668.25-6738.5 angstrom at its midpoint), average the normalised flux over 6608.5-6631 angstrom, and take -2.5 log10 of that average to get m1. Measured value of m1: -0.09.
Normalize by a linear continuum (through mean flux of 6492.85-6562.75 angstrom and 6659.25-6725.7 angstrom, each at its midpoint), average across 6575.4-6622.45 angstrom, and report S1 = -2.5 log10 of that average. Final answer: -0.040 mag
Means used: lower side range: 4.44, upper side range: 3.62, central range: 4.24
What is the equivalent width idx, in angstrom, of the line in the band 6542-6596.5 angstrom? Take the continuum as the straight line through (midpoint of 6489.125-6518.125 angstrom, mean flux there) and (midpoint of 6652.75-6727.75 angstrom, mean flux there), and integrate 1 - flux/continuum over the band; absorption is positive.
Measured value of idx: -2.8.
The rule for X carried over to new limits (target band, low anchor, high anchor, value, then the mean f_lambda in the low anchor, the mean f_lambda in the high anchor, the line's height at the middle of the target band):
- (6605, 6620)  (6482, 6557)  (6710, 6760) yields -1.3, 4.42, 3.3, 3.94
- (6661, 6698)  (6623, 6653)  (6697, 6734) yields 0.5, 4.1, 3.46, 3.75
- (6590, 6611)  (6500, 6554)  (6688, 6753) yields -0.2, 4.54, 3.42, 4.12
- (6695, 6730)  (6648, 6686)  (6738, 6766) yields 0.8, 3.8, 3.35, 3.56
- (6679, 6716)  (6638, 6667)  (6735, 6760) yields 0.7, 3.93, 3.31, 3.64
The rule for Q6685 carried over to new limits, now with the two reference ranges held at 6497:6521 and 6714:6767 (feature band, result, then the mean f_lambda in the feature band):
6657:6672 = -0.07 mag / 3.92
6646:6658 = -0.05 mag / 3.94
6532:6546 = -0.10 mag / 4.7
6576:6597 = -0.04 mag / 4.23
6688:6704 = -0.02 mag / 3.6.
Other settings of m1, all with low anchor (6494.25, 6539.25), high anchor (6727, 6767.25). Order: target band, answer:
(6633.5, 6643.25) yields -0.06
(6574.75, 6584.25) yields 0.00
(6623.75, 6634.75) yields -0.06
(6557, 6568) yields -0.04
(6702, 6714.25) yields -0.04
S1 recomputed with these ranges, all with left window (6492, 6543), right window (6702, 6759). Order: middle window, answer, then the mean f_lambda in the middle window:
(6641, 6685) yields -0.04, 3.85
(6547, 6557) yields -0.01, 4.34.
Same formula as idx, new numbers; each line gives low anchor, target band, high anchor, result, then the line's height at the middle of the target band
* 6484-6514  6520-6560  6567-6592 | -2.3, 4.29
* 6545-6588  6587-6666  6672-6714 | -2.2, 4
